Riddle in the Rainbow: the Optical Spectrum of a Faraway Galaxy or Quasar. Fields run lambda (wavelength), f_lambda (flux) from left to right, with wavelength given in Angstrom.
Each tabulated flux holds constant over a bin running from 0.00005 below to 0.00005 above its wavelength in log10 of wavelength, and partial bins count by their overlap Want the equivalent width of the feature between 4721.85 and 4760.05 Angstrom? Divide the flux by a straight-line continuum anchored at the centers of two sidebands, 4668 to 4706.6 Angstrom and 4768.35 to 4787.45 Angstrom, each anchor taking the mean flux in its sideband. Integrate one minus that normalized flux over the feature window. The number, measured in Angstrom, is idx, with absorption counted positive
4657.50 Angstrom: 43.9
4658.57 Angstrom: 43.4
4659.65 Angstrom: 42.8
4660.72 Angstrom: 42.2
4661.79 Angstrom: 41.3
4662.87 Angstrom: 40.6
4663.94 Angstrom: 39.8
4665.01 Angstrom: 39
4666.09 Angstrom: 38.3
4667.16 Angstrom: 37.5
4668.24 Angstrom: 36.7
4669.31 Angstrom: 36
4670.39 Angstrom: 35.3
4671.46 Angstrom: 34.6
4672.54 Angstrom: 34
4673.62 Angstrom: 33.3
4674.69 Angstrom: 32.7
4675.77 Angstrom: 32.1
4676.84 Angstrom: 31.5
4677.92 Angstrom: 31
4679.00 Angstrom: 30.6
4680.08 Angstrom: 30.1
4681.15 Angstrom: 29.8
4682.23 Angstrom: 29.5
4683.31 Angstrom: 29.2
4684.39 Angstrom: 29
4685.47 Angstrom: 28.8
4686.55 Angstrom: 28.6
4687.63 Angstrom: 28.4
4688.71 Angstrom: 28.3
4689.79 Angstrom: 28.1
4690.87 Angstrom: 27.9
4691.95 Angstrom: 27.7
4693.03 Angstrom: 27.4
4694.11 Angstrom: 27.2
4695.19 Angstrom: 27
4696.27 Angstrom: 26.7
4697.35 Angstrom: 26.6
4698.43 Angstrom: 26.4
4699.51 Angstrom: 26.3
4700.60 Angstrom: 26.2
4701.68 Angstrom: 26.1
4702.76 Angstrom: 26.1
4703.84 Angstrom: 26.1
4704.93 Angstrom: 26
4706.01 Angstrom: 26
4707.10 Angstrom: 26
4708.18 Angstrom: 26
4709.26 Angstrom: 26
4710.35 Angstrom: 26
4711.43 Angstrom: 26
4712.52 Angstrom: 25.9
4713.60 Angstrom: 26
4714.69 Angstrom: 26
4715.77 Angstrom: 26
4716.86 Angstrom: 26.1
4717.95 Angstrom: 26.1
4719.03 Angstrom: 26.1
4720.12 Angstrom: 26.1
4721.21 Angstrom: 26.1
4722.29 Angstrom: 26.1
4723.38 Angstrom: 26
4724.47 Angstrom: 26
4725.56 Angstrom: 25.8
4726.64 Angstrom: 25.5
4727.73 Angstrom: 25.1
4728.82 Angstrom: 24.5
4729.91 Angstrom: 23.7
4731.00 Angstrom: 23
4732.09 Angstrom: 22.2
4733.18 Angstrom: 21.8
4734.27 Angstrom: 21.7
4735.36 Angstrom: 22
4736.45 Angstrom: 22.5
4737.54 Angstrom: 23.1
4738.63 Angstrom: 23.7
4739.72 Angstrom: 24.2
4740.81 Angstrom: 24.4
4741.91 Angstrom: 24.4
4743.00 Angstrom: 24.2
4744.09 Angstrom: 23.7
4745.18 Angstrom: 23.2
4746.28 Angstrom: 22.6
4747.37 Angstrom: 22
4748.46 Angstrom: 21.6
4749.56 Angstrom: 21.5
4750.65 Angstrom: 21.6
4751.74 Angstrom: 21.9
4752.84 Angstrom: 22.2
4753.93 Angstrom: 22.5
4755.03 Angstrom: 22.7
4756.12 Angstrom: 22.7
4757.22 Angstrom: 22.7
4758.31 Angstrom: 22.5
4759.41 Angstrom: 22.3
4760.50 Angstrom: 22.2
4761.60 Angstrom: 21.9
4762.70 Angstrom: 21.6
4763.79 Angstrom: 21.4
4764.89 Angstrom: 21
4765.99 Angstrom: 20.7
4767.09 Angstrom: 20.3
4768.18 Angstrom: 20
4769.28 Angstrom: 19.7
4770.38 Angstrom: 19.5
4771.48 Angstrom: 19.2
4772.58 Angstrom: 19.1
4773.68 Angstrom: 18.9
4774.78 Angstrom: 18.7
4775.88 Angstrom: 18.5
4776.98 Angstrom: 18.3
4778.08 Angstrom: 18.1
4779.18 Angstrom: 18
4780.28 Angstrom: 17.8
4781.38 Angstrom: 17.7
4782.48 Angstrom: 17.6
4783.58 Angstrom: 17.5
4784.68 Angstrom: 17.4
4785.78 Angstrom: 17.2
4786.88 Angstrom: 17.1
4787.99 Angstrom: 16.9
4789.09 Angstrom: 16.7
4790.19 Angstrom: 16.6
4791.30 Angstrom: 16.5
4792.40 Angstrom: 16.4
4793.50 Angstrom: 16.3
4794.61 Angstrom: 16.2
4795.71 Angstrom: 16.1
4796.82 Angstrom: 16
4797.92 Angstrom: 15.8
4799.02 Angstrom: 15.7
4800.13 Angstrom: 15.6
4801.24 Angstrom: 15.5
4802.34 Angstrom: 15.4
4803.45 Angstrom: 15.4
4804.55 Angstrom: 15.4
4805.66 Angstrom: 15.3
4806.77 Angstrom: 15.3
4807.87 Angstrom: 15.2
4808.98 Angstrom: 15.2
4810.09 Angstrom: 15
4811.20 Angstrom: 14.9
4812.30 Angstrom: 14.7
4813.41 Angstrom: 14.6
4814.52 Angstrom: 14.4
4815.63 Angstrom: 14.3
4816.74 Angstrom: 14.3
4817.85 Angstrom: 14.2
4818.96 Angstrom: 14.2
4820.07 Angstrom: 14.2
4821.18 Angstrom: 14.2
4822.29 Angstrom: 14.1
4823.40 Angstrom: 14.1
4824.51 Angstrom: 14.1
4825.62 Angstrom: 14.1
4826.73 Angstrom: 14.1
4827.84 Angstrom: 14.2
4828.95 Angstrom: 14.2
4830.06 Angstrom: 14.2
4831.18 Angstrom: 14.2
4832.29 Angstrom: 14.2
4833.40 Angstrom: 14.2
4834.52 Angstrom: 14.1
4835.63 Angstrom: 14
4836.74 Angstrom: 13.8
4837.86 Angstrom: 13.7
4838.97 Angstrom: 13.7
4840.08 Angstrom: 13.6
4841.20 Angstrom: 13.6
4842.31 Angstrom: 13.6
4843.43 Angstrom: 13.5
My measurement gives -0.9 Angstrom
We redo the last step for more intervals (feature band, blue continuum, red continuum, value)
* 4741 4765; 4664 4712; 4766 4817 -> -1.0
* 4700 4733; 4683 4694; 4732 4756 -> -0.2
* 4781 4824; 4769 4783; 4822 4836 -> 1.9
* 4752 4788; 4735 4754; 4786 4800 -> -0.7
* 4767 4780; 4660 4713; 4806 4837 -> 0.7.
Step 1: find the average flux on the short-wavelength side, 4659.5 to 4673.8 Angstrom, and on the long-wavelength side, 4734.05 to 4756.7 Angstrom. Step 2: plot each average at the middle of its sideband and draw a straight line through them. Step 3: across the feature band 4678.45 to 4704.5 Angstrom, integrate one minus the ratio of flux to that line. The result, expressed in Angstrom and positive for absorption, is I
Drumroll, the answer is 4.2 Angstrom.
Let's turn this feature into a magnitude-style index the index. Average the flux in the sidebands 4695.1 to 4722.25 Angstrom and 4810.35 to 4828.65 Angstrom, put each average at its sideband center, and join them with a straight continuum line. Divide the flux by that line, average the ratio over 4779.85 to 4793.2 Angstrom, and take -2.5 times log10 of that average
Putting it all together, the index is 0.045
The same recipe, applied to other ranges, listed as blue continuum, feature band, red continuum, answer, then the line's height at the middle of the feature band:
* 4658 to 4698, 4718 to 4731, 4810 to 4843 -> 0.06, 26.9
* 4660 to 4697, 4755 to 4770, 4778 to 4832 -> -0.01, 21.2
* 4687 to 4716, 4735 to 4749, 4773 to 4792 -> -0.05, 22.1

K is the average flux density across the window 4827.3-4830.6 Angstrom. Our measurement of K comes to 14.2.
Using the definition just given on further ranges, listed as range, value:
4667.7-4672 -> 35.7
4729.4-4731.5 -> 23.3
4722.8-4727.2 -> 25.8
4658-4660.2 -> 43.1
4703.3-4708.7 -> 26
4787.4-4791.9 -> 16.7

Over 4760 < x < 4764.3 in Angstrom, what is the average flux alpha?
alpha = 21.8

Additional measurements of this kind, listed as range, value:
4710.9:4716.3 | 26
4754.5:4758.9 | 22.7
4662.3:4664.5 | 40.2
